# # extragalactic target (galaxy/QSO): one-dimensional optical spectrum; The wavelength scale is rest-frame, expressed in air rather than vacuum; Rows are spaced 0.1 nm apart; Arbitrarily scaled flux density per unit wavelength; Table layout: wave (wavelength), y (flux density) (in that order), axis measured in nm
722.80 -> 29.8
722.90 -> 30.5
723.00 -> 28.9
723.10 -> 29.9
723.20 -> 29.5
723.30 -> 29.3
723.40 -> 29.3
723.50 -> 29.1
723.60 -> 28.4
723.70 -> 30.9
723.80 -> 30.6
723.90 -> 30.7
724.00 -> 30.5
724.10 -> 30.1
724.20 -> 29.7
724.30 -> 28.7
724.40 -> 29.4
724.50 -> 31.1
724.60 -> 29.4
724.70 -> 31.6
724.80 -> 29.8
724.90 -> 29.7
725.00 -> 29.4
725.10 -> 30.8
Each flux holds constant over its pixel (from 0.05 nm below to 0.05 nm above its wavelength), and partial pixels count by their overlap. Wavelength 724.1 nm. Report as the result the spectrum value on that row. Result 30.1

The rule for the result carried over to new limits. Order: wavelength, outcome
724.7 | 31.6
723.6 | 28.4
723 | 28.9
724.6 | 29.4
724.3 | 28.7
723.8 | 30.6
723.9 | 30.7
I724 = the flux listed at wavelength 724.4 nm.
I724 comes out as 29.4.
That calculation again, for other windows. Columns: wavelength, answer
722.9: 30.5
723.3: 29.3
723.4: 29.3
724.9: 29.7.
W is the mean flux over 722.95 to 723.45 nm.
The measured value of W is 29.4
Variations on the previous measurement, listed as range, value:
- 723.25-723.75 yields 29.4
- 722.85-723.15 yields 29.8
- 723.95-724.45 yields 29.7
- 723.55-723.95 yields 30.1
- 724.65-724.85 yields 30.7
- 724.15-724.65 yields 29.7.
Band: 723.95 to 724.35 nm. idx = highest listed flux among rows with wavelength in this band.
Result 30.5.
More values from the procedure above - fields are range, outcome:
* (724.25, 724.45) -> 29.4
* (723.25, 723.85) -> 30.9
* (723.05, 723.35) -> 29.9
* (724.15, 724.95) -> 31.6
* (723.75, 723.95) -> 30.7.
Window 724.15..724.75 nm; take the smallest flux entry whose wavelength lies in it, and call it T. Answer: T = 28.7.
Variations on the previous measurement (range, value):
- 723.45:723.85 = 28.4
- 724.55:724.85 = 29.4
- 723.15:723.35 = 29.3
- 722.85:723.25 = 28.9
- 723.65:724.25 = 29.7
